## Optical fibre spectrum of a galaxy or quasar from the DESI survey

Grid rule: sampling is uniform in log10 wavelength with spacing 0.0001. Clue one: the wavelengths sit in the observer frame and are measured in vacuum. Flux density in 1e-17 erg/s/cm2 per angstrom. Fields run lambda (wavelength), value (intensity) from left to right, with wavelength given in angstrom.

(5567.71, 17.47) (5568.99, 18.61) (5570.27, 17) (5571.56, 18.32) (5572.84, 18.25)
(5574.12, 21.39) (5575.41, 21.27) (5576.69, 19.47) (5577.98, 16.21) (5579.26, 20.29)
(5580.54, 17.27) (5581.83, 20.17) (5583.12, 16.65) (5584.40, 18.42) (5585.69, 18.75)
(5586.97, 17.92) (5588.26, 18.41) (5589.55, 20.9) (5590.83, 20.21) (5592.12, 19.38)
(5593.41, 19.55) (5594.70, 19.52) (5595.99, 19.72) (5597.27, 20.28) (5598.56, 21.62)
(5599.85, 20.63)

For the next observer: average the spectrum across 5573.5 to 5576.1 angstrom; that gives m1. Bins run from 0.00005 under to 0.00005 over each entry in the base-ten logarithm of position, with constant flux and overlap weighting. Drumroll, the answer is 21.3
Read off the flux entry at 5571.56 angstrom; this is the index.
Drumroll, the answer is 18.32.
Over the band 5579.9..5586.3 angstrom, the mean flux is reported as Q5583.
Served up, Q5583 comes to 18.2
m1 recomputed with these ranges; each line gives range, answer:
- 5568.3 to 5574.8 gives 18.7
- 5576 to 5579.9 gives 18.7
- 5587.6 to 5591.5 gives 19.8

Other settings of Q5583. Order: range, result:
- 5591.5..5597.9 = 19.7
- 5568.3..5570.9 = 17.8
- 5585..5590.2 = 19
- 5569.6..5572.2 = 17.6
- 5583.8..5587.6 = 18.4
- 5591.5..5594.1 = 19.4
